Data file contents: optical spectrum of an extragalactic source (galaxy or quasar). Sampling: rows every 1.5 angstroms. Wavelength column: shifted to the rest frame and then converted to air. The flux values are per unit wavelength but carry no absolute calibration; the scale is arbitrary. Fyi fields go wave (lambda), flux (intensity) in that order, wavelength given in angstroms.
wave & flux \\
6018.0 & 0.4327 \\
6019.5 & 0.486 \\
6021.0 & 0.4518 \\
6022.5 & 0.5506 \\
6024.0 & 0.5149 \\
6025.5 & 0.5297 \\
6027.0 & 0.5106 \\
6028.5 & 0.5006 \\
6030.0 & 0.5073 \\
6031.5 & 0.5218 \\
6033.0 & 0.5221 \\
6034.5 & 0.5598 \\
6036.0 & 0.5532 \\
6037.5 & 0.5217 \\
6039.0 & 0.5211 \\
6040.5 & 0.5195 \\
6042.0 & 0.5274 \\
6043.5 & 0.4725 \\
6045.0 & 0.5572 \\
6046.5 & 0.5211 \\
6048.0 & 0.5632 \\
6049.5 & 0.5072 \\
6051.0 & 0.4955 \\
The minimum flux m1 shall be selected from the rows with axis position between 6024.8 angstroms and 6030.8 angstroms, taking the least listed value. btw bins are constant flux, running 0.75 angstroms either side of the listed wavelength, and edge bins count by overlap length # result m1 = 0.5006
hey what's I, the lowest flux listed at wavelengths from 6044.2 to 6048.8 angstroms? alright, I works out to 0.5211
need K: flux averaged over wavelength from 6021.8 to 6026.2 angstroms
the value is 0.532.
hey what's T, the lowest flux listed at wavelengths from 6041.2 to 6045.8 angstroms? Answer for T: 0.4725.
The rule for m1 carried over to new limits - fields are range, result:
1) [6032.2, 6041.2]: 0.5195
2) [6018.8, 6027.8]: 0.4518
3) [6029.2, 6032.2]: 0.5073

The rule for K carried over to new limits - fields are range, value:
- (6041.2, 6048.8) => 0.528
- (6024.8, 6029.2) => 0.514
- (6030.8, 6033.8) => 0.523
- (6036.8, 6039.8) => 0.521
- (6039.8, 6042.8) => 0.523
